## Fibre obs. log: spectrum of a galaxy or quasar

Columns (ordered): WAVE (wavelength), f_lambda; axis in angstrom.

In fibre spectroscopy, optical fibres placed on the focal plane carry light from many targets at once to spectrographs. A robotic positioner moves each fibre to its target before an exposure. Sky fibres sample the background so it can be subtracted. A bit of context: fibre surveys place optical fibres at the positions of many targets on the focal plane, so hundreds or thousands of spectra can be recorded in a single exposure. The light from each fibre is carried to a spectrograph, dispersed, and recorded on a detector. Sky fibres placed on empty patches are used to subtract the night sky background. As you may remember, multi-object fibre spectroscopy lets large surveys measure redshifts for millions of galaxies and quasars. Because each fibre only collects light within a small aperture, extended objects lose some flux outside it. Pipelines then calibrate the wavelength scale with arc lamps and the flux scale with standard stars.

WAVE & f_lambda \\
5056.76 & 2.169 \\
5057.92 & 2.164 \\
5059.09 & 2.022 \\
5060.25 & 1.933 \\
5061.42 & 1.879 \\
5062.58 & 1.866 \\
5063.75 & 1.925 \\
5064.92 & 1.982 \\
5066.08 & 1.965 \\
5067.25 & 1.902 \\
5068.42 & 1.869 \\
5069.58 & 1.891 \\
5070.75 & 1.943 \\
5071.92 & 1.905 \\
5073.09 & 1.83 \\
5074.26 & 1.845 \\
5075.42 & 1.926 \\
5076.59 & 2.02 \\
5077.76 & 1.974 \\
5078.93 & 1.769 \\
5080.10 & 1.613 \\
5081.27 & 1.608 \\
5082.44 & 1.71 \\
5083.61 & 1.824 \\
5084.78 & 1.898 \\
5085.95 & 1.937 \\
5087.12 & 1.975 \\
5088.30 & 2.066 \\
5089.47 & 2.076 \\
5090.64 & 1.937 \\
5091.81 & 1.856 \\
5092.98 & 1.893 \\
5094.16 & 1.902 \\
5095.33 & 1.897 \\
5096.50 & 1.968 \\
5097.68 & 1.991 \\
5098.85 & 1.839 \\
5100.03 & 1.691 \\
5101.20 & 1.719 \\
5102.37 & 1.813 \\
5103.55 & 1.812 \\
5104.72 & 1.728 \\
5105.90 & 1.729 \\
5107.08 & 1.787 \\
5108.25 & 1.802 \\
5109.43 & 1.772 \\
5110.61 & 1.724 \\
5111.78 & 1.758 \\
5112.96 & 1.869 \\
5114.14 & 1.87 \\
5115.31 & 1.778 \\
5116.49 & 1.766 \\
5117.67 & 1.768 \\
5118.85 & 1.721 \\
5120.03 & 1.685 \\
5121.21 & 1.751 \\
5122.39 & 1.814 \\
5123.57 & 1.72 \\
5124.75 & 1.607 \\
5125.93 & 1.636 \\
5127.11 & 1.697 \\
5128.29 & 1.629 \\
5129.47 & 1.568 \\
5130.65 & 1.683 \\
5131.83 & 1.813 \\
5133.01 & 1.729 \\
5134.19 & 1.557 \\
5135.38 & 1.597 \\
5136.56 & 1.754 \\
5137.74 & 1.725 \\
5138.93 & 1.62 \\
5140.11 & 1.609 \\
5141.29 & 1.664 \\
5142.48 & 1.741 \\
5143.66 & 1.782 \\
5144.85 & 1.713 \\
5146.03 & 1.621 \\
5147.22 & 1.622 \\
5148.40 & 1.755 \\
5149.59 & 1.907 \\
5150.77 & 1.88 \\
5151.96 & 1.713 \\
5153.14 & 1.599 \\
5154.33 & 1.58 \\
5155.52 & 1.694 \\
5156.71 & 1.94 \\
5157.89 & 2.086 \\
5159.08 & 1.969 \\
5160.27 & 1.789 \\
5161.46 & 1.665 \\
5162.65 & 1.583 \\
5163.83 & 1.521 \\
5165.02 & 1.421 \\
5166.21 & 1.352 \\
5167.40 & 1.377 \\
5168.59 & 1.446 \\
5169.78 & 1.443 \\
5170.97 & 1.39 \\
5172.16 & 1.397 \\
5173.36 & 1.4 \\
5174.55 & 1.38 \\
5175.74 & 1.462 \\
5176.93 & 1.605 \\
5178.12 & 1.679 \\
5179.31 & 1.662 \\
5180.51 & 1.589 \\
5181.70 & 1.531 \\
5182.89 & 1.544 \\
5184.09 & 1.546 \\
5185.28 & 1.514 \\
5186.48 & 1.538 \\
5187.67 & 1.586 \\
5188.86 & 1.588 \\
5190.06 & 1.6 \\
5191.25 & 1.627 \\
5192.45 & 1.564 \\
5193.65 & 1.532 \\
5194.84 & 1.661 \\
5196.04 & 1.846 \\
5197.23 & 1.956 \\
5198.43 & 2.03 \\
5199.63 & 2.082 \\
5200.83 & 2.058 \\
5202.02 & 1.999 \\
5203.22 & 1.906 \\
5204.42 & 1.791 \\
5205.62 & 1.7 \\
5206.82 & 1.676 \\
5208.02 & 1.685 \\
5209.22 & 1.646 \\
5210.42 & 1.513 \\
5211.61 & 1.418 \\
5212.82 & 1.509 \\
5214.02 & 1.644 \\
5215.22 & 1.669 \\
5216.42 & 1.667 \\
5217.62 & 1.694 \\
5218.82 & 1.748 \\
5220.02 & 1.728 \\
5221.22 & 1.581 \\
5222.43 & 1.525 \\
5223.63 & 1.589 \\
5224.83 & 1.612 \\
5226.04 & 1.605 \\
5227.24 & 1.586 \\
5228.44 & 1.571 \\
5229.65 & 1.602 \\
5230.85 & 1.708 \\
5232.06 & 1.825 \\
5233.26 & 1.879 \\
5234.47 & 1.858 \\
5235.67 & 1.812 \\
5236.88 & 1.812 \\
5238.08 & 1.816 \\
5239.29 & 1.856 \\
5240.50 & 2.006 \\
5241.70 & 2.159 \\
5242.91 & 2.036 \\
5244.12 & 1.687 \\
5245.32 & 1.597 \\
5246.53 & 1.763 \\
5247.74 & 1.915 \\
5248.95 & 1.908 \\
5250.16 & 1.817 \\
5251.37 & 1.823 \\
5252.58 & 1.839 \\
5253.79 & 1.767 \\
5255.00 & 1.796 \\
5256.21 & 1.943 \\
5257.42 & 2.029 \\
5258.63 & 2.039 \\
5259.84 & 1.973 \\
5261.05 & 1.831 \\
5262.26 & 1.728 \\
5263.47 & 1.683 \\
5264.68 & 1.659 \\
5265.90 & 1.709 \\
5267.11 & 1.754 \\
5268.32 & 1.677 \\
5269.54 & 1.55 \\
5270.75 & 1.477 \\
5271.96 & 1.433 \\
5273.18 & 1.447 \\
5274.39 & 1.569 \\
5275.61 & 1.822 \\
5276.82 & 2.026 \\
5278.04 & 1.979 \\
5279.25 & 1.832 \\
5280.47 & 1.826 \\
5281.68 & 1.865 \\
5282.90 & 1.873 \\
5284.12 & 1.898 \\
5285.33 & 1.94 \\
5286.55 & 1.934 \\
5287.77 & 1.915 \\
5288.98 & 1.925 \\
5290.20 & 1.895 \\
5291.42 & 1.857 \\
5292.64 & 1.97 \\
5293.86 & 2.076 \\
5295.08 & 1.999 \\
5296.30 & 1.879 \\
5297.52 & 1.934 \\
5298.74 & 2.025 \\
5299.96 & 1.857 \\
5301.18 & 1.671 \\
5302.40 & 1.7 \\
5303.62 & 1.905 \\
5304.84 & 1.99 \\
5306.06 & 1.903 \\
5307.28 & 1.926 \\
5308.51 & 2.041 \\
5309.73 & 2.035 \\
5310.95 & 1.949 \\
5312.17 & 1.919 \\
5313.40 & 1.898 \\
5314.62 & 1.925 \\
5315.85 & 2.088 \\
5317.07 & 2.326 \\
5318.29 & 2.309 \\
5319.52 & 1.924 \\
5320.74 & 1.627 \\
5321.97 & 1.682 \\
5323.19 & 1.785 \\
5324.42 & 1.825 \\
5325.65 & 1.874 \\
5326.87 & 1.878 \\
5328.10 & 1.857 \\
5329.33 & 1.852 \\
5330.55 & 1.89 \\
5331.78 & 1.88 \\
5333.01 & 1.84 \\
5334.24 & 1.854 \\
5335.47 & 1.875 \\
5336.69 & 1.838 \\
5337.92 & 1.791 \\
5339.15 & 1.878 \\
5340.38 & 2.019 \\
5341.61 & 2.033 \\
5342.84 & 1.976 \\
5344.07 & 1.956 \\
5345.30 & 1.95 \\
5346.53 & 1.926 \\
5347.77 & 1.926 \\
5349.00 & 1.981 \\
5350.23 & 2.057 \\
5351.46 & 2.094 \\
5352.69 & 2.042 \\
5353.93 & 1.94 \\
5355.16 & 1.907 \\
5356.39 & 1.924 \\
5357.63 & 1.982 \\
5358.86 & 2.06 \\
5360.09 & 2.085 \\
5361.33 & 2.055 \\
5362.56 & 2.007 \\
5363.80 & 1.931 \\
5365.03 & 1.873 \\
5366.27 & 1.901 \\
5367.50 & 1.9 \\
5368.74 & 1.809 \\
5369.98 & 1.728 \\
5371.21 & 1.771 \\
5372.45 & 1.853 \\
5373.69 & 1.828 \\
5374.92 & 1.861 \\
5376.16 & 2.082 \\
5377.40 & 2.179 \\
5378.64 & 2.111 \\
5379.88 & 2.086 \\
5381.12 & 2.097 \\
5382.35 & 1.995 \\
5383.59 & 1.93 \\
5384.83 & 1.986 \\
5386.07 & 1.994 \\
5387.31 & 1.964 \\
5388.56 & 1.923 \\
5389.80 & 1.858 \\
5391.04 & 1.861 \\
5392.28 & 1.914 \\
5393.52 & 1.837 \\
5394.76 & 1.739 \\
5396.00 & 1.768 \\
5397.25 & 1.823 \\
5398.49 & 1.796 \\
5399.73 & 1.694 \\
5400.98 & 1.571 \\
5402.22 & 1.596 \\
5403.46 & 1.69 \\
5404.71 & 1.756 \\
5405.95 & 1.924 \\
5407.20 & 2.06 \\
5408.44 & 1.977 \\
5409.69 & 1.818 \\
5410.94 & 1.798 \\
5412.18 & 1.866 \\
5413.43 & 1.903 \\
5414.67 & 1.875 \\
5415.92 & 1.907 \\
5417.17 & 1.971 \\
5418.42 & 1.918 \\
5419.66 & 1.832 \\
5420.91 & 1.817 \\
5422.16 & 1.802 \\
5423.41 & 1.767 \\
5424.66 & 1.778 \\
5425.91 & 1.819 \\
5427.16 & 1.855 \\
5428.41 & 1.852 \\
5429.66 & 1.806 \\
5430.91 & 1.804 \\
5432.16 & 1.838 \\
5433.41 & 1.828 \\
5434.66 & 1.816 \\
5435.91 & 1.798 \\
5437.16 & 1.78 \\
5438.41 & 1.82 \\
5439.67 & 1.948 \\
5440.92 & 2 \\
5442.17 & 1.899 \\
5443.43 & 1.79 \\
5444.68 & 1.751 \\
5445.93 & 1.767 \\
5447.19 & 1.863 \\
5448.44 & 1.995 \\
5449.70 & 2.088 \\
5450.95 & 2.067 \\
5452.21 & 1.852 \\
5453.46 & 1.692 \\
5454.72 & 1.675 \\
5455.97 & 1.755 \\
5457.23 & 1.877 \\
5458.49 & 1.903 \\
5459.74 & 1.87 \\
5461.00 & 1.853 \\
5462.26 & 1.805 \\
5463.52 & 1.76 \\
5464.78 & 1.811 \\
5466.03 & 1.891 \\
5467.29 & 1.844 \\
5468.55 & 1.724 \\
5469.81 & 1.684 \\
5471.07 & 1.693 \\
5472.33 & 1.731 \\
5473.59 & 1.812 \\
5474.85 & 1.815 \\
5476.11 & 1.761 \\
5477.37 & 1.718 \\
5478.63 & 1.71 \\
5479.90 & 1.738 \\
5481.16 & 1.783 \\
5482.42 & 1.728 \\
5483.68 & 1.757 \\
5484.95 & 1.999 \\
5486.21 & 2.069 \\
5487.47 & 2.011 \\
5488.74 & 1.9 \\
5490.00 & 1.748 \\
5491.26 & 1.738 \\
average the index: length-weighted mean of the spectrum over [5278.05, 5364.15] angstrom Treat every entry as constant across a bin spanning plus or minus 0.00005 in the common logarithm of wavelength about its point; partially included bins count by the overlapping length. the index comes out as 1.93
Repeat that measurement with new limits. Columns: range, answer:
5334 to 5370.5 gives 1.94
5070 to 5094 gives 1.88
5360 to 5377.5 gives 1.91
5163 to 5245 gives 1.66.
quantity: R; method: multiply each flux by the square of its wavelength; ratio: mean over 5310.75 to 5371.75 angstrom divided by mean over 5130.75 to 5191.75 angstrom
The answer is 1.3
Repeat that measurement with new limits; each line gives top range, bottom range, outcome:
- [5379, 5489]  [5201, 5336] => 1.08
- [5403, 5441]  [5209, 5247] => 1.16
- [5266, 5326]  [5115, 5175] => 1.19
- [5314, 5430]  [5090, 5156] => 1.20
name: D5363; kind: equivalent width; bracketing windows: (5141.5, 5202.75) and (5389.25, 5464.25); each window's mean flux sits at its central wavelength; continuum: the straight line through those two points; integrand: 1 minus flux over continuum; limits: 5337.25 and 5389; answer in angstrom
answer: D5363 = -4.92 angstrom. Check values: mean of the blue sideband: 1.66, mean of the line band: 1.96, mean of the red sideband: 1.84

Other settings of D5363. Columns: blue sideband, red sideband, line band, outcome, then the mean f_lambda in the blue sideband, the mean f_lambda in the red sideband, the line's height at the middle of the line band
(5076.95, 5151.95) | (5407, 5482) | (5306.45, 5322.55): -1.5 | 1.77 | 1.83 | 1.81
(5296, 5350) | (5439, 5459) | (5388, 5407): 1.0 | 1.91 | 1.87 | 1.89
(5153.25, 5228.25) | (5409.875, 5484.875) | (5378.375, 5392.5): -1.5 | 1.64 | 1.83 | 1.78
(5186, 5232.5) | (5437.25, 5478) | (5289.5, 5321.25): -3.7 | 1.69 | 1.83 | 1.74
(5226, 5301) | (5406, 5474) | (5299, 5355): -2.9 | 1.82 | 1.84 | 1.83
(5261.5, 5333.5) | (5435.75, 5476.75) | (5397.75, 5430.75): 0.2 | 1.86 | 1.83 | 1.84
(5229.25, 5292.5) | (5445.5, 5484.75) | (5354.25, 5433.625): -3.2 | 1.82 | 1.81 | 1.81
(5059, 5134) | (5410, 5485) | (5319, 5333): 0.0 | 1.82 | 1.83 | 1.83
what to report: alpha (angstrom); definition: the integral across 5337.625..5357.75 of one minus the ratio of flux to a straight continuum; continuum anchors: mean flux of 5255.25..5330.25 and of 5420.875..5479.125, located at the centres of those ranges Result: -1.3 angstrom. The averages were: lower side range 1.86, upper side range 1.82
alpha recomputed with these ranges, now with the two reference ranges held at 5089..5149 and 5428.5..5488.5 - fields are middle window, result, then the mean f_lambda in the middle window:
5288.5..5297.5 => -0.75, 1.94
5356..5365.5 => -0.97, 1.99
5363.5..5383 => -1.37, 1.94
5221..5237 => 0.88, 1.68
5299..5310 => -0.59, 1.89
